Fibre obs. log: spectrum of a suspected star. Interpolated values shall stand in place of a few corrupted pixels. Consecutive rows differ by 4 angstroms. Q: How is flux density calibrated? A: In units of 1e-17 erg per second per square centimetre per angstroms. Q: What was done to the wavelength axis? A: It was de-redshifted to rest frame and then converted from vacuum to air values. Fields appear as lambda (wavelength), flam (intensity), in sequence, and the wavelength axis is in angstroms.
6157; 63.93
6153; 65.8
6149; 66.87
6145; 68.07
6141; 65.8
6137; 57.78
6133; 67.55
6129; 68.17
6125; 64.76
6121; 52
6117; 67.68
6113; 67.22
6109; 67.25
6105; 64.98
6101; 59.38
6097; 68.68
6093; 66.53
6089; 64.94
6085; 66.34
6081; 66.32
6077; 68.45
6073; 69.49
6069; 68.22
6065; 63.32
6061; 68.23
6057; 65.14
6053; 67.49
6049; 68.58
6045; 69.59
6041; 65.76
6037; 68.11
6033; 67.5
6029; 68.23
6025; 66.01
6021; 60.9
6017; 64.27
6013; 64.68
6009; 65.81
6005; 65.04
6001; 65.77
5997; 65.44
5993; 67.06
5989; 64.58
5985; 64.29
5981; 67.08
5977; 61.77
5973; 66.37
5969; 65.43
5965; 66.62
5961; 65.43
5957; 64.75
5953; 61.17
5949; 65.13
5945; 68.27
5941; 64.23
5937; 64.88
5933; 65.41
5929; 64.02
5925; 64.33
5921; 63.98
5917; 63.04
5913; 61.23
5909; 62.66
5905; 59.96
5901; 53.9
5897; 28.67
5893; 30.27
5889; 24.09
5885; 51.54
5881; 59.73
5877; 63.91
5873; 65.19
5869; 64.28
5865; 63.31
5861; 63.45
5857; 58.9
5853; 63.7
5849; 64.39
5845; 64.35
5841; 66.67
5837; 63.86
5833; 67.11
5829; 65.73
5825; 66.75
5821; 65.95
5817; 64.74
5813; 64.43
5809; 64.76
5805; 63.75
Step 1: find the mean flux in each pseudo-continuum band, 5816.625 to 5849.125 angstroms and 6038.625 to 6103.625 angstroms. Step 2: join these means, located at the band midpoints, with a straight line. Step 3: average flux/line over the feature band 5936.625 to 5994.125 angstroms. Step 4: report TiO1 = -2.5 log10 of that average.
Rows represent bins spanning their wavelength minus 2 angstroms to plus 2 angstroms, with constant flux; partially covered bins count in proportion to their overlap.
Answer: 0.02 mag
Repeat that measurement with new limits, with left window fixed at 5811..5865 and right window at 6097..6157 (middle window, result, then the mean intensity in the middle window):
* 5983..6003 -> -0.01 mag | 65.4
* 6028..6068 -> -0.04 mag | 67.2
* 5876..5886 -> 0.11 mag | 58.5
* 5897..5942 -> 0.06 mag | 61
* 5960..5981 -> -0.01 mag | 65.3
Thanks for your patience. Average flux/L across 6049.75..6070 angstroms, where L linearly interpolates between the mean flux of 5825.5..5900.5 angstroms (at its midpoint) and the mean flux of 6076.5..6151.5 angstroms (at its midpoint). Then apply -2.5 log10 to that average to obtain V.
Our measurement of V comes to -0.05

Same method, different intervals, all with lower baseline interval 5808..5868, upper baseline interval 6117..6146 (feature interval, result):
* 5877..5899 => 0.486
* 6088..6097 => -0.046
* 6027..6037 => -0.066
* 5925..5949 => -0.018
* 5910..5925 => 0.023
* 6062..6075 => -0.055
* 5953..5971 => -0.016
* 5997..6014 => -0.023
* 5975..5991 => -0.006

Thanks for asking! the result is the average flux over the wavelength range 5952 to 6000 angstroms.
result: 65.1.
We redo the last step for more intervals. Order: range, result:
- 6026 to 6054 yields 67.8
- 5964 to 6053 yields 65.9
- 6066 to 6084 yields 67.8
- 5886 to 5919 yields 48.1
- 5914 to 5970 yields 64.7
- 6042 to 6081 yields 67.5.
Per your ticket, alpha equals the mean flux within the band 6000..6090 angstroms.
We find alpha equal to 66.5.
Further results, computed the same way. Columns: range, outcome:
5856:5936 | 56.7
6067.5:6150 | 65.5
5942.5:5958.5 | 64.8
